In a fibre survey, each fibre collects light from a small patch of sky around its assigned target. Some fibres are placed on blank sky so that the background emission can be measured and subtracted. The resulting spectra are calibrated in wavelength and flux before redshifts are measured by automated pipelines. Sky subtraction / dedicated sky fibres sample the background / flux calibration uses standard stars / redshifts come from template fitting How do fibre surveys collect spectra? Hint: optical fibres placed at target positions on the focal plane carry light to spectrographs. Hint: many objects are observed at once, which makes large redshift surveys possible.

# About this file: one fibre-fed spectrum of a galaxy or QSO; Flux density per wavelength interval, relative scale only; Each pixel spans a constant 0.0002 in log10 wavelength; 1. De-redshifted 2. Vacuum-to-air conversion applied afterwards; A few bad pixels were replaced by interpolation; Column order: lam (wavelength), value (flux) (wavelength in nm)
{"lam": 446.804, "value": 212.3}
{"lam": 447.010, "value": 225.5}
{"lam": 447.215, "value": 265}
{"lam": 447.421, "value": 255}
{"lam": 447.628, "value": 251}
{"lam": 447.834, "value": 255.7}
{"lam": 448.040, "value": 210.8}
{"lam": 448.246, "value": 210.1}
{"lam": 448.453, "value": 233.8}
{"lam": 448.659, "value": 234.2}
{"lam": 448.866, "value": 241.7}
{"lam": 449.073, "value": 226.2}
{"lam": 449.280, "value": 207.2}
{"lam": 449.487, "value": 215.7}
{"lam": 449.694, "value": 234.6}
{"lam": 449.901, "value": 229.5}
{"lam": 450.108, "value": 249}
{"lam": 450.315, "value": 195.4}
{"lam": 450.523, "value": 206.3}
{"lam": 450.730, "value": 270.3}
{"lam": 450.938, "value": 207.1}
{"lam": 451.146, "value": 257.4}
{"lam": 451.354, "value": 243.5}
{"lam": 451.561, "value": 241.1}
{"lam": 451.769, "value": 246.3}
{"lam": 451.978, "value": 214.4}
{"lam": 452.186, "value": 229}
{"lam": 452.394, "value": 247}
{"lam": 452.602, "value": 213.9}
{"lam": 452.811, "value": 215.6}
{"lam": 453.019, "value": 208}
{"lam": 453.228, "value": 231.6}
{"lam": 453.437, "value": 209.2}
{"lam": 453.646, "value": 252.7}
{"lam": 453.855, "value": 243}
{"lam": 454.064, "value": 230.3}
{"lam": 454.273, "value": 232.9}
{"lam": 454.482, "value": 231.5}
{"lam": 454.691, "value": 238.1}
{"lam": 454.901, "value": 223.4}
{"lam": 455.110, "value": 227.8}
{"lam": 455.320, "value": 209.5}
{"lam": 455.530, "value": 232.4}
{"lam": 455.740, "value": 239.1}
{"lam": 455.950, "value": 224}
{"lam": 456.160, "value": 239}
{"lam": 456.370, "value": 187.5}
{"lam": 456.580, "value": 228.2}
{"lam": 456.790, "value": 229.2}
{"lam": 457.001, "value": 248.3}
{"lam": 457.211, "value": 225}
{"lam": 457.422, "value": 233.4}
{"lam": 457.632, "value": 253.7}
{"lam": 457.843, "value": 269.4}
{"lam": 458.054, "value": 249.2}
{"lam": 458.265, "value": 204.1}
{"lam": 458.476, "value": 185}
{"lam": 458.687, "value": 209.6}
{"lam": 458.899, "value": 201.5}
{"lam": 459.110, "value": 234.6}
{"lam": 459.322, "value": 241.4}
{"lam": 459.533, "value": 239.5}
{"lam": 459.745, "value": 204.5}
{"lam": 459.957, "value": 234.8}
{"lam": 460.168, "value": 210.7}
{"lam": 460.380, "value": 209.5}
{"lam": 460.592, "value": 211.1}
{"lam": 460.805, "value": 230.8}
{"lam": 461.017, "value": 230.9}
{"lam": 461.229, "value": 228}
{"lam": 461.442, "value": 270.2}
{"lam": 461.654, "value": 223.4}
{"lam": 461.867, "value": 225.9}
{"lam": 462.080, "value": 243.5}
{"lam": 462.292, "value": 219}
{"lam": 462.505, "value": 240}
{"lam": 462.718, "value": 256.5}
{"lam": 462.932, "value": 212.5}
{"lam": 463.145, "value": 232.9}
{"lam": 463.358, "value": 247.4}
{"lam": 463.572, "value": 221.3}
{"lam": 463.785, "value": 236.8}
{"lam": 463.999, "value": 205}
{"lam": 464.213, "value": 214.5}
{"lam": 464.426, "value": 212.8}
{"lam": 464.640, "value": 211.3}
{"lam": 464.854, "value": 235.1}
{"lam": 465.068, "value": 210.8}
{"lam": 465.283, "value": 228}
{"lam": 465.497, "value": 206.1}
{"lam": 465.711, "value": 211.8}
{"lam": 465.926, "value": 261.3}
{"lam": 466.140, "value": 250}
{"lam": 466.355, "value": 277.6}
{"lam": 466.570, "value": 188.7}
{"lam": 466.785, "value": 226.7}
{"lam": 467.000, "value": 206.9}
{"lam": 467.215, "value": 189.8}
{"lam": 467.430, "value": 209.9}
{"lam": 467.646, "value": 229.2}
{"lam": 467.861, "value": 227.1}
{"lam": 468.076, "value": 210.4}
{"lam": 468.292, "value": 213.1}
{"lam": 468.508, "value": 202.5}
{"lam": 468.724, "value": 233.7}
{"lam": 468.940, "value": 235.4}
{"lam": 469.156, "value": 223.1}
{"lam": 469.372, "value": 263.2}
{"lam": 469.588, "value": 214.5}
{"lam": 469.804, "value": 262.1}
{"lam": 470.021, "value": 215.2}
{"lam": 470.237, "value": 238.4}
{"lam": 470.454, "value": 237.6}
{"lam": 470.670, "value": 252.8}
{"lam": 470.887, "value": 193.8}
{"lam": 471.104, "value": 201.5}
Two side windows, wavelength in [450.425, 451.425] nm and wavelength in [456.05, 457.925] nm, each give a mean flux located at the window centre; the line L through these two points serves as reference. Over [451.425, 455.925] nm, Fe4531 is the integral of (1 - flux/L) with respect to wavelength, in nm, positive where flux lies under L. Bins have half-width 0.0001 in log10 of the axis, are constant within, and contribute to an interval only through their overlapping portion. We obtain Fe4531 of 0.122 nm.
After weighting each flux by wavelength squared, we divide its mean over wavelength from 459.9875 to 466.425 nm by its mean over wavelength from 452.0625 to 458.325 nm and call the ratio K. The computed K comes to 1.0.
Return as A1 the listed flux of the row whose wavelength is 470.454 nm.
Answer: 237.6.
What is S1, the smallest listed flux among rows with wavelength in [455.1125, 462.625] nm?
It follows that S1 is 185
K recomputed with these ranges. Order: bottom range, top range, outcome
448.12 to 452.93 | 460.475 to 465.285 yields 1.05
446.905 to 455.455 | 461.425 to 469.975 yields 1.05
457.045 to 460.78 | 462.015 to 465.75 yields 1.02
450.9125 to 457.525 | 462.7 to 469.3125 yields 1.02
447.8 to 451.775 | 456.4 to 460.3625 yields 1.02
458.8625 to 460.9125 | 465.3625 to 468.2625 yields 1.03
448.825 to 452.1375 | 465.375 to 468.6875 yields 1.03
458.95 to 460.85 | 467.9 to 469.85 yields 1.06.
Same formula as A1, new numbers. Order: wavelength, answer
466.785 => 226.7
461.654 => 223.4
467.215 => 189.8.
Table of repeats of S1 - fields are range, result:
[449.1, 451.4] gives 195.4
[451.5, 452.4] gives 214.4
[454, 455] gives 223.4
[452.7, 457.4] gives 187.5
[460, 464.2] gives 205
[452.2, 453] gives 213.9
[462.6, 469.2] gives 188.7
